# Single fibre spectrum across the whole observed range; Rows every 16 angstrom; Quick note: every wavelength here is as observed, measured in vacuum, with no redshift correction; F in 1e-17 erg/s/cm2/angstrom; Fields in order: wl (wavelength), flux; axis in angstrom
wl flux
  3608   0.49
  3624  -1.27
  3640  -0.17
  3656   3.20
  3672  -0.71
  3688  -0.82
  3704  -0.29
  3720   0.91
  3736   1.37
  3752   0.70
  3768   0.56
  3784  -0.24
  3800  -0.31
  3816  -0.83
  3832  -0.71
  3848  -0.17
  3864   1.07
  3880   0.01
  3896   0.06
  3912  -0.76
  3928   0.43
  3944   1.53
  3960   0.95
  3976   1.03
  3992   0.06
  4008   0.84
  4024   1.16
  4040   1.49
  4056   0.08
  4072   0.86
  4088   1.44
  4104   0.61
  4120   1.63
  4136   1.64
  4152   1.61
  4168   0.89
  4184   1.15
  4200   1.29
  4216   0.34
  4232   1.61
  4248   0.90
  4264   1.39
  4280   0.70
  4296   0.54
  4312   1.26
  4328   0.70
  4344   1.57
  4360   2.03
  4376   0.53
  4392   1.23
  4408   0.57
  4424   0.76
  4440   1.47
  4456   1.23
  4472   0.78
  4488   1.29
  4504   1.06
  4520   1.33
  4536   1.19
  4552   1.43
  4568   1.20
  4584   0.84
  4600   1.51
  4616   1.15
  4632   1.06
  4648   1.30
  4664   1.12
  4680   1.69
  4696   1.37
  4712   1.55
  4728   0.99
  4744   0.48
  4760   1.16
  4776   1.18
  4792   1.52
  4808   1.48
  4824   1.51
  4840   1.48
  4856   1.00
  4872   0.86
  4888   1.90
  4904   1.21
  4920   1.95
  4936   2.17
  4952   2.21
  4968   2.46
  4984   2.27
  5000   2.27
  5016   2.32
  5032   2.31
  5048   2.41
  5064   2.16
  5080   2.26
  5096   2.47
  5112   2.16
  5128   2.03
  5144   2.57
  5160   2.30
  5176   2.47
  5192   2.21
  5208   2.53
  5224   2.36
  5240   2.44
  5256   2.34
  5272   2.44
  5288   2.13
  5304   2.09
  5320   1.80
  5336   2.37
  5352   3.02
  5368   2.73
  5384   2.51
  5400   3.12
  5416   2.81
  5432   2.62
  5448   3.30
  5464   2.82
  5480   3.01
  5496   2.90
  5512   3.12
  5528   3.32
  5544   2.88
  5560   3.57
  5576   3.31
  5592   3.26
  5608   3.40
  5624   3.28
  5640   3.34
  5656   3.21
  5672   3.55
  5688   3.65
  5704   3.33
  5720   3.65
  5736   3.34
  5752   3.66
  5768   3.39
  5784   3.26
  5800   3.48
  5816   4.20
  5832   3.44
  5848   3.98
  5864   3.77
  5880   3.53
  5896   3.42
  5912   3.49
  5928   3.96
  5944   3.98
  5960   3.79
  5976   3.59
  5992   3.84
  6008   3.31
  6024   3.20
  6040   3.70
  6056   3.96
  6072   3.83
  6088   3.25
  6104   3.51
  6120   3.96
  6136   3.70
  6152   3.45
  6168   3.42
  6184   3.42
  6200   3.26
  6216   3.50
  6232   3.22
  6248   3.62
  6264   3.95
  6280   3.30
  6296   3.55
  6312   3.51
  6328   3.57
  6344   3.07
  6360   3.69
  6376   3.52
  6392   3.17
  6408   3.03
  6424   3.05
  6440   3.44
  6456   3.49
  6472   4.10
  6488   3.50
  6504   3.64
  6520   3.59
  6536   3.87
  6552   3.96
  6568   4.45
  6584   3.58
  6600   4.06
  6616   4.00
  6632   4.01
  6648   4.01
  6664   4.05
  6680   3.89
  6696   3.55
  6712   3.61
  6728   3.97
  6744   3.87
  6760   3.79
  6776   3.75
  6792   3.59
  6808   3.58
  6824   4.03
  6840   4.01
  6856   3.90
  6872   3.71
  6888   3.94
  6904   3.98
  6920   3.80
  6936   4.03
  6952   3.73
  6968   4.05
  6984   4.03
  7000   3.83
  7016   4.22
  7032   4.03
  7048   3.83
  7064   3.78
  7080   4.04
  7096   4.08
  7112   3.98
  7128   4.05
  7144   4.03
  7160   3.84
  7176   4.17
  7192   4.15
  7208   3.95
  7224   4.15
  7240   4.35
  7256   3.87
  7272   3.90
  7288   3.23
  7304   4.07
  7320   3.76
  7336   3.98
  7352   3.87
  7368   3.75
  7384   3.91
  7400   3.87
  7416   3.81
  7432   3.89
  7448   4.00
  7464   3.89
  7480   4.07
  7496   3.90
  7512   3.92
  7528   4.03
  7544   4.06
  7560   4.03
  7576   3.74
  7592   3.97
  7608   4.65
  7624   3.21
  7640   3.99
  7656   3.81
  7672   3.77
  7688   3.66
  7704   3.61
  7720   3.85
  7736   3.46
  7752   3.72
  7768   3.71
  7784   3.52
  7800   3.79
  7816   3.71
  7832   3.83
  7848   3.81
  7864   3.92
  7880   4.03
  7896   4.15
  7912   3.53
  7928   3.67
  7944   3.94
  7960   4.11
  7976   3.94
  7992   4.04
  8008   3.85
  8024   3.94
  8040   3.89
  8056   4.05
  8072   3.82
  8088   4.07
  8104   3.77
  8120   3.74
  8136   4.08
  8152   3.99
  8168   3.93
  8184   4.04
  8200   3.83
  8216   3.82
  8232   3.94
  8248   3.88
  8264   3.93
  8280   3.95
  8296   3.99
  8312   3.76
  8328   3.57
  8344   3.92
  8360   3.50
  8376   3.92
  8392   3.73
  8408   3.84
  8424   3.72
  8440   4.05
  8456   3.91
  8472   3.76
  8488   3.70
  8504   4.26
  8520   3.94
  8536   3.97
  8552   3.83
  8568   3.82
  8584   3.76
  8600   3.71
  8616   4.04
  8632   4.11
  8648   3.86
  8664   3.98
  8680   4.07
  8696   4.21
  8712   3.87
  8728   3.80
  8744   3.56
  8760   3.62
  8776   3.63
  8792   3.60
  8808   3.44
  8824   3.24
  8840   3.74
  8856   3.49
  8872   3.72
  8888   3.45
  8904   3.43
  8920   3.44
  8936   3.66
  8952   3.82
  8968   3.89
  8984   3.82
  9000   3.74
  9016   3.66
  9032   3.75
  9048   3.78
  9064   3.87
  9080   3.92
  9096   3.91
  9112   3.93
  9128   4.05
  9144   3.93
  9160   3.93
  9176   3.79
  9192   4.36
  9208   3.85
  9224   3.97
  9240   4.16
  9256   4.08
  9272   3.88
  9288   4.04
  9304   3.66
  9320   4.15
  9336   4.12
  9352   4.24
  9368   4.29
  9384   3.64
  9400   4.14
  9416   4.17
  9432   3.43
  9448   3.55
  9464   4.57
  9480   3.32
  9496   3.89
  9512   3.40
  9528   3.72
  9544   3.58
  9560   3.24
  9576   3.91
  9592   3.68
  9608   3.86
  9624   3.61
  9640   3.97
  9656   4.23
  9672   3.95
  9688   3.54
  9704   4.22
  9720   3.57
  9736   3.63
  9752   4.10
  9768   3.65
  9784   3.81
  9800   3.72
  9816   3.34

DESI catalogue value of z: 0.236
